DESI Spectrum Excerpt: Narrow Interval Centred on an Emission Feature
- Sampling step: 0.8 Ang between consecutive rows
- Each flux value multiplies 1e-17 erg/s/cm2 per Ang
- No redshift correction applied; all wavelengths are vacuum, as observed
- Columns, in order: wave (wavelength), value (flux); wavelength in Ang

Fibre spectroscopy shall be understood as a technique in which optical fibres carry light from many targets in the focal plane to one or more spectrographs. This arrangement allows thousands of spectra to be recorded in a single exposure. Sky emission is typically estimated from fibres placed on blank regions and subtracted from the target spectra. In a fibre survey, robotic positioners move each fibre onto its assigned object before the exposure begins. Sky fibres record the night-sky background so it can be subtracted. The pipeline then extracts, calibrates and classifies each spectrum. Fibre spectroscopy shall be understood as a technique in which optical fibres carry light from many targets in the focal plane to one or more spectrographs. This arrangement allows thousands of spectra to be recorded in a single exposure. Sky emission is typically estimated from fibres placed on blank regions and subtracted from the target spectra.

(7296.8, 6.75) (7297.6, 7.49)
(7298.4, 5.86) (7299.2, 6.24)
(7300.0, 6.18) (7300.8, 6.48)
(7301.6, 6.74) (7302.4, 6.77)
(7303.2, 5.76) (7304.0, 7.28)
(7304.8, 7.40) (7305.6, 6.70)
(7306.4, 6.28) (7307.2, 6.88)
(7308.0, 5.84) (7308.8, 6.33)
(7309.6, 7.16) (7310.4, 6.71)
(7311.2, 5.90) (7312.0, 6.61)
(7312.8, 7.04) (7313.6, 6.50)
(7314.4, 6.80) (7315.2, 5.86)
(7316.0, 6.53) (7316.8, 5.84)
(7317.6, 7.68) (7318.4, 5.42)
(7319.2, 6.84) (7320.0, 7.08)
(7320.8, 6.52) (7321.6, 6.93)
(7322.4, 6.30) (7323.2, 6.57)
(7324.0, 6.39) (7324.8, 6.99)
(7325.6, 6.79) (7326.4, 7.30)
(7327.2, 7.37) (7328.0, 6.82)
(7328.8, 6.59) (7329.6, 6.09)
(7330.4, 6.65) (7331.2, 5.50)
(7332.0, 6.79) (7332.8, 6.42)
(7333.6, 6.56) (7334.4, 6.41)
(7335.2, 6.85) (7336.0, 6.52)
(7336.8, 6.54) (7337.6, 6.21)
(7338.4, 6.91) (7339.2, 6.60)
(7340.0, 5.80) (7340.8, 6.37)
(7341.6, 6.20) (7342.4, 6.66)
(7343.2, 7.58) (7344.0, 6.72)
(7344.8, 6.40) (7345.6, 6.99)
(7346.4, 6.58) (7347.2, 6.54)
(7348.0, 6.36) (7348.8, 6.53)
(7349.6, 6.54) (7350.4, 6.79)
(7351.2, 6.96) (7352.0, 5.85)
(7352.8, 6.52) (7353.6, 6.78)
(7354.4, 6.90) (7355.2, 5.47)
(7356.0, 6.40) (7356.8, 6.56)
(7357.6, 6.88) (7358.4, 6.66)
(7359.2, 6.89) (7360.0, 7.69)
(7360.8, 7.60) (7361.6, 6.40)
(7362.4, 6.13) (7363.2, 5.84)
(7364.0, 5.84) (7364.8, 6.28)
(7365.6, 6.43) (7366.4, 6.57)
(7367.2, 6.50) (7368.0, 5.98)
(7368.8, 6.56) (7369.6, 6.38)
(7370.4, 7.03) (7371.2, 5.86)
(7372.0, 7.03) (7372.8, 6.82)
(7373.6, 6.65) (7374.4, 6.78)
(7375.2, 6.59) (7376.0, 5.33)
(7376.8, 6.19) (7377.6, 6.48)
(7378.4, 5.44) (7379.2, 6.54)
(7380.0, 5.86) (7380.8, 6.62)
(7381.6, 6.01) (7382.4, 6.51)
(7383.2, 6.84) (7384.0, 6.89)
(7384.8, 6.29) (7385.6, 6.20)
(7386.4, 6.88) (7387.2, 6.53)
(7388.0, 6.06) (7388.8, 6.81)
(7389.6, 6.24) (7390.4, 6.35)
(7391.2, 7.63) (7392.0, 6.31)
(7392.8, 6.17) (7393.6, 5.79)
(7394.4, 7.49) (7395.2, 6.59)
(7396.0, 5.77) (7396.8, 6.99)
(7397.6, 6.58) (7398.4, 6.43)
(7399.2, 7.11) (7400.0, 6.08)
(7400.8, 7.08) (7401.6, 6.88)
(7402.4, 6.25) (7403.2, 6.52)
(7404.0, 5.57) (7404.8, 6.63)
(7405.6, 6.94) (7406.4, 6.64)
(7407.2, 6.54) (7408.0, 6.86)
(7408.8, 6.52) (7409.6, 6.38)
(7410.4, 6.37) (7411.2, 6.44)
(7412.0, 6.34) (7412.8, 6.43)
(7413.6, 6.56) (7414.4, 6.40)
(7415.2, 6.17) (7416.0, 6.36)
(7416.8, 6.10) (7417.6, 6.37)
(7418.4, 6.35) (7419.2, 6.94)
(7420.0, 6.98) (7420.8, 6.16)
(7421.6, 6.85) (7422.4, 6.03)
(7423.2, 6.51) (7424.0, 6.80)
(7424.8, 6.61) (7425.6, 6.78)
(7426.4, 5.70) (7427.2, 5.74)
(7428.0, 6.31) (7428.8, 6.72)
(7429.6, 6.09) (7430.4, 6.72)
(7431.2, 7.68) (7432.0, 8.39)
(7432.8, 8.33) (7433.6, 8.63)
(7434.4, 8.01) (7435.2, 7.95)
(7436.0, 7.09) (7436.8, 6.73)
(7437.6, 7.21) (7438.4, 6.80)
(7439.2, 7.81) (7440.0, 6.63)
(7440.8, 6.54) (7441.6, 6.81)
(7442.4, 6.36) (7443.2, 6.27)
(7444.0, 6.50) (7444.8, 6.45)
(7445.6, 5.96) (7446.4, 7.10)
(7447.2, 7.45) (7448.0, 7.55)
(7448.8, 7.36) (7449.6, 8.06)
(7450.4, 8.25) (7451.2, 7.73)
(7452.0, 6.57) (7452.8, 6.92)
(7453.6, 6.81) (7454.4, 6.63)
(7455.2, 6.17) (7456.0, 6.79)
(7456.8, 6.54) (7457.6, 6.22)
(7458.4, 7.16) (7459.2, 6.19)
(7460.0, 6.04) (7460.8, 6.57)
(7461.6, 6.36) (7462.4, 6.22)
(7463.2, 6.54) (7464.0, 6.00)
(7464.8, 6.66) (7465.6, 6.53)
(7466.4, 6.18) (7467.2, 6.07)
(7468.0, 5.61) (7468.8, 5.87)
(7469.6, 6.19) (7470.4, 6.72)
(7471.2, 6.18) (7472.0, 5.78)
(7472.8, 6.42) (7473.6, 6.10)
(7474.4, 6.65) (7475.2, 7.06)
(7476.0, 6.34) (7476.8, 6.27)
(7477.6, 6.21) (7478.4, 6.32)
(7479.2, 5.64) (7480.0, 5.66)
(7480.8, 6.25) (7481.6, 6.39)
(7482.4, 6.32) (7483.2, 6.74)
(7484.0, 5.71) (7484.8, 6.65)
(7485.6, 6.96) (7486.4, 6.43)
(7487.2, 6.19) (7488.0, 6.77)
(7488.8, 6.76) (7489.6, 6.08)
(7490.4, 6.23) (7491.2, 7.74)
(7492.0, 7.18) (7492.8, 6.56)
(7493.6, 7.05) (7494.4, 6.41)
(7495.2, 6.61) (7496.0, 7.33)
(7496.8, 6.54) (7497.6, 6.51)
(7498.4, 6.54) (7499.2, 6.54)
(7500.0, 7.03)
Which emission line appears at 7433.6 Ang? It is [S II] 6716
